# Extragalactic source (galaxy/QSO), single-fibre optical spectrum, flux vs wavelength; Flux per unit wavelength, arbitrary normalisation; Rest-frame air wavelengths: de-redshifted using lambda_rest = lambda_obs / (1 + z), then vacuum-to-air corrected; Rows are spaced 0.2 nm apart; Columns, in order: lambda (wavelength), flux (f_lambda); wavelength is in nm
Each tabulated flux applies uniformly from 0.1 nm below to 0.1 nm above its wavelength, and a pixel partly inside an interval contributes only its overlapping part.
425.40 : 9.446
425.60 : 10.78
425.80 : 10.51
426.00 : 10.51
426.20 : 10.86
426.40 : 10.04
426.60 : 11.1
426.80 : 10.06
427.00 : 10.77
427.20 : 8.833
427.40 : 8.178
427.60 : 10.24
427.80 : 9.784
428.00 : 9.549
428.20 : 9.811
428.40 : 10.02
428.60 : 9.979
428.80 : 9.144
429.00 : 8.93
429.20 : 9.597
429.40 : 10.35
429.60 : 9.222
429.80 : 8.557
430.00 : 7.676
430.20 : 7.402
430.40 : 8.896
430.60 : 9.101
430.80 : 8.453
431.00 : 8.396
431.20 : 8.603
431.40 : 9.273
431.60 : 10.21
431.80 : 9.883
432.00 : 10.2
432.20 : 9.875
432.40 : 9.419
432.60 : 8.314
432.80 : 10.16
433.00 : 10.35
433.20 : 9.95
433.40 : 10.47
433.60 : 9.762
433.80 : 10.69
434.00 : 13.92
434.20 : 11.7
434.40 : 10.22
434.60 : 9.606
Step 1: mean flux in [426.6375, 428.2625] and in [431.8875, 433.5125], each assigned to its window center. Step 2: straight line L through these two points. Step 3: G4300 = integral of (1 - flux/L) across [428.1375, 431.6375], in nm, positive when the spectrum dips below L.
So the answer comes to 0.253 nm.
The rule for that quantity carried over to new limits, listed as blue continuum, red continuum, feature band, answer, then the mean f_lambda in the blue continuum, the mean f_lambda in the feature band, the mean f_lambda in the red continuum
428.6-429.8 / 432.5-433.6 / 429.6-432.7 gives 0.218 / 9.42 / 8.96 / 9.84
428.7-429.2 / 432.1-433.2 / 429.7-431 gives 0.138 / 9.15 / 8.35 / 9.65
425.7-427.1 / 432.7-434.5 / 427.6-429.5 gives 0.163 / 10.5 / 9.71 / 10.8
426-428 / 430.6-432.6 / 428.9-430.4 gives 0.121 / 9.99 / 8.82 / 9.3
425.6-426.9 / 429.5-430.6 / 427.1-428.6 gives 0.016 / 10.5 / 9.52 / 8.42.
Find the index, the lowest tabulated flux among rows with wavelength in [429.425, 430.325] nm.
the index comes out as 7.402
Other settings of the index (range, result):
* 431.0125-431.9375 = 8.603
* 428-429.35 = 8.93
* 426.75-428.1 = 8.178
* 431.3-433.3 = 8.314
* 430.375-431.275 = 8.396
